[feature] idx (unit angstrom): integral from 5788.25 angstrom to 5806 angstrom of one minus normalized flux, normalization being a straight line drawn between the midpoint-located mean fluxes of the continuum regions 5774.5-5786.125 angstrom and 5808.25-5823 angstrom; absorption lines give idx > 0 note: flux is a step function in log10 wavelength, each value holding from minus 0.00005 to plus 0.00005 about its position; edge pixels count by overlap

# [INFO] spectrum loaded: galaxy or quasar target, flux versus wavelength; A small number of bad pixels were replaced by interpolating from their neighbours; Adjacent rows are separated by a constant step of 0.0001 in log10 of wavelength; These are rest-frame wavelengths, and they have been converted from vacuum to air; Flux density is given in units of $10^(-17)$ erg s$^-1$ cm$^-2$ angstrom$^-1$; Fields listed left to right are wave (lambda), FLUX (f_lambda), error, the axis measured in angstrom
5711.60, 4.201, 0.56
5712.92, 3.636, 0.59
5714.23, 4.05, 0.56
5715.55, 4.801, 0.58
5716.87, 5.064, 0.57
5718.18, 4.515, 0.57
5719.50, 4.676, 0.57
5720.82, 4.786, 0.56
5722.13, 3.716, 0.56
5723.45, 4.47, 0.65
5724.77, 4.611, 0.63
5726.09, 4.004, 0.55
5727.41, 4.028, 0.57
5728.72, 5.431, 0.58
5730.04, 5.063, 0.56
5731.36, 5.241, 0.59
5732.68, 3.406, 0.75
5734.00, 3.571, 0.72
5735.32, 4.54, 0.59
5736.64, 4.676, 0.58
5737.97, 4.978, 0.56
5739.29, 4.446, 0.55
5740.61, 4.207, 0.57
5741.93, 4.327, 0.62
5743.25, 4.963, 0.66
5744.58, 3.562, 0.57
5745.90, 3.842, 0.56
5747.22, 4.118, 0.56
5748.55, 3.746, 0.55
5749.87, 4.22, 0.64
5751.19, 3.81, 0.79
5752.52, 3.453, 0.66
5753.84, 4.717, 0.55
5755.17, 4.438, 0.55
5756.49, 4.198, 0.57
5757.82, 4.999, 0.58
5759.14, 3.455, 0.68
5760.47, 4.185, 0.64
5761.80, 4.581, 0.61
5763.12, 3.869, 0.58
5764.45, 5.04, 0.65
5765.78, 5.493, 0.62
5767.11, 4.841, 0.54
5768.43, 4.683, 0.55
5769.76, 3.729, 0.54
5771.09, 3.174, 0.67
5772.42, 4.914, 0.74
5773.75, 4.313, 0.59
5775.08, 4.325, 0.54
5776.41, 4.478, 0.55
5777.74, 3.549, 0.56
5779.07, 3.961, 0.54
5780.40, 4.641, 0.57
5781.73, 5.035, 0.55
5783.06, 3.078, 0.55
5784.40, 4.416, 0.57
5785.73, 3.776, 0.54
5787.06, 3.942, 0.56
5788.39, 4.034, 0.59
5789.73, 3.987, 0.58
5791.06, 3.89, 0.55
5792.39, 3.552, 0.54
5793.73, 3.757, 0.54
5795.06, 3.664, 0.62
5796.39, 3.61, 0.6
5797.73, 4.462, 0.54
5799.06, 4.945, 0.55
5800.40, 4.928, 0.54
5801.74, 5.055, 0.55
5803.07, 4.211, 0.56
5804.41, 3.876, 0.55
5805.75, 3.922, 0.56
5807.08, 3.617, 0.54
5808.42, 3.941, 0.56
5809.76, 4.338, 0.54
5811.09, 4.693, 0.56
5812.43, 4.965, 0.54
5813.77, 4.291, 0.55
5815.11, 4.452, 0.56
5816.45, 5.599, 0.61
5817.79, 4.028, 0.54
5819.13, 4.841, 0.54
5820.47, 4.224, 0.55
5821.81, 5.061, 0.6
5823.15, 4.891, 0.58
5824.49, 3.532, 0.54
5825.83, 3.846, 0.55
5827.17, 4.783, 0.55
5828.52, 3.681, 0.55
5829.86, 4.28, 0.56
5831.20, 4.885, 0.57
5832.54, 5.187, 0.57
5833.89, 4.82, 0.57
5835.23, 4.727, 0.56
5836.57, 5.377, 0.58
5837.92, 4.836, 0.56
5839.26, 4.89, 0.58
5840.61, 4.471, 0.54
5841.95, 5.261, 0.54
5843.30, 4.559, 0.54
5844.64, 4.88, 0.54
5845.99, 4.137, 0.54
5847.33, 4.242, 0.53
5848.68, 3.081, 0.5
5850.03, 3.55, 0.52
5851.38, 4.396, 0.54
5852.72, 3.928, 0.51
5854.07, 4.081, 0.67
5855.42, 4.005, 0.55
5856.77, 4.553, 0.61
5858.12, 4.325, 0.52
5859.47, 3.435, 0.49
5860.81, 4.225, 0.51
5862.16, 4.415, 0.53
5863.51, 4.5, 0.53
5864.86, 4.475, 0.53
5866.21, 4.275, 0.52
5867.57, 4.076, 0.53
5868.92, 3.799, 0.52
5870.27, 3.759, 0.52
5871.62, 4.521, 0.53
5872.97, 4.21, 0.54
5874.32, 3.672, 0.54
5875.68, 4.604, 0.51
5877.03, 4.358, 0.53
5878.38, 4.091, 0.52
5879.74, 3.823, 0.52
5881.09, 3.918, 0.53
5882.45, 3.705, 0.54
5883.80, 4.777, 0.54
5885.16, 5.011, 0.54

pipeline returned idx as 0.9 angstrom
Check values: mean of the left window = 4.15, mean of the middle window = 4.14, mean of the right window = 4.62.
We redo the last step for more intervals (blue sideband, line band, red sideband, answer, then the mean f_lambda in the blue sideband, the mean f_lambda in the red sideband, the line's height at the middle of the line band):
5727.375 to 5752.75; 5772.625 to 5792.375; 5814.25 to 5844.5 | 1.61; 4.3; 4.65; 4.47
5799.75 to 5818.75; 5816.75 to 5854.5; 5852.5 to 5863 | -1.67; 4.43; 4.14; 4.27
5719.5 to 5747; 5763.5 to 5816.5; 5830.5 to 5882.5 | 1.18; 4.4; 4.32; 4.36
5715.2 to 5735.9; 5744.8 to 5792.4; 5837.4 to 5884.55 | 2.41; 4.49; 4.22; 4.41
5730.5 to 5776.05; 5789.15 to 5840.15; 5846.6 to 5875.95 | -2.86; 4.3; 4.09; 4.18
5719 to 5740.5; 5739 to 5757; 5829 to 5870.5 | 1.27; 4.47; 4.37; 4.45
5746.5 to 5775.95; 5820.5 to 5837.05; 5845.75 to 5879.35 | -1.59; 4.29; 4.11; 4.17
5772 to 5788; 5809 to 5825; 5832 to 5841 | 0.26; 4.19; 4.91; 4.66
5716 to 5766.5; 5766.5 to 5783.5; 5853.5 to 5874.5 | 0.39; 4.38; 4.16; 4.32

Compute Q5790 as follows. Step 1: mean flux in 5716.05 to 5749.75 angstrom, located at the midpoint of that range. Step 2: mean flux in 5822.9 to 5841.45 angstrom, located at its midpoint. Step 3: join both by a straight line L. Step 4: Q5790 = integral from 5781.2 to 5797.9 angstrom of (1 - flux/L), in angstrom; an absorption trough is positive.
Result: 2.2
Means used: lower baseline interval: 4.4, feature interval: 3.91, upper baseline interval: 4.59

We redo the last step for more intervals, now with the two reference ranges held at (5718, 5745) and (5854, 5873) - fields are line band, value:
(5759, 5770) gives -0.3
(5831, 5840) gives -1.5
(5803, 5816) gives 0.1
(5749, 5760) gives 0.6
